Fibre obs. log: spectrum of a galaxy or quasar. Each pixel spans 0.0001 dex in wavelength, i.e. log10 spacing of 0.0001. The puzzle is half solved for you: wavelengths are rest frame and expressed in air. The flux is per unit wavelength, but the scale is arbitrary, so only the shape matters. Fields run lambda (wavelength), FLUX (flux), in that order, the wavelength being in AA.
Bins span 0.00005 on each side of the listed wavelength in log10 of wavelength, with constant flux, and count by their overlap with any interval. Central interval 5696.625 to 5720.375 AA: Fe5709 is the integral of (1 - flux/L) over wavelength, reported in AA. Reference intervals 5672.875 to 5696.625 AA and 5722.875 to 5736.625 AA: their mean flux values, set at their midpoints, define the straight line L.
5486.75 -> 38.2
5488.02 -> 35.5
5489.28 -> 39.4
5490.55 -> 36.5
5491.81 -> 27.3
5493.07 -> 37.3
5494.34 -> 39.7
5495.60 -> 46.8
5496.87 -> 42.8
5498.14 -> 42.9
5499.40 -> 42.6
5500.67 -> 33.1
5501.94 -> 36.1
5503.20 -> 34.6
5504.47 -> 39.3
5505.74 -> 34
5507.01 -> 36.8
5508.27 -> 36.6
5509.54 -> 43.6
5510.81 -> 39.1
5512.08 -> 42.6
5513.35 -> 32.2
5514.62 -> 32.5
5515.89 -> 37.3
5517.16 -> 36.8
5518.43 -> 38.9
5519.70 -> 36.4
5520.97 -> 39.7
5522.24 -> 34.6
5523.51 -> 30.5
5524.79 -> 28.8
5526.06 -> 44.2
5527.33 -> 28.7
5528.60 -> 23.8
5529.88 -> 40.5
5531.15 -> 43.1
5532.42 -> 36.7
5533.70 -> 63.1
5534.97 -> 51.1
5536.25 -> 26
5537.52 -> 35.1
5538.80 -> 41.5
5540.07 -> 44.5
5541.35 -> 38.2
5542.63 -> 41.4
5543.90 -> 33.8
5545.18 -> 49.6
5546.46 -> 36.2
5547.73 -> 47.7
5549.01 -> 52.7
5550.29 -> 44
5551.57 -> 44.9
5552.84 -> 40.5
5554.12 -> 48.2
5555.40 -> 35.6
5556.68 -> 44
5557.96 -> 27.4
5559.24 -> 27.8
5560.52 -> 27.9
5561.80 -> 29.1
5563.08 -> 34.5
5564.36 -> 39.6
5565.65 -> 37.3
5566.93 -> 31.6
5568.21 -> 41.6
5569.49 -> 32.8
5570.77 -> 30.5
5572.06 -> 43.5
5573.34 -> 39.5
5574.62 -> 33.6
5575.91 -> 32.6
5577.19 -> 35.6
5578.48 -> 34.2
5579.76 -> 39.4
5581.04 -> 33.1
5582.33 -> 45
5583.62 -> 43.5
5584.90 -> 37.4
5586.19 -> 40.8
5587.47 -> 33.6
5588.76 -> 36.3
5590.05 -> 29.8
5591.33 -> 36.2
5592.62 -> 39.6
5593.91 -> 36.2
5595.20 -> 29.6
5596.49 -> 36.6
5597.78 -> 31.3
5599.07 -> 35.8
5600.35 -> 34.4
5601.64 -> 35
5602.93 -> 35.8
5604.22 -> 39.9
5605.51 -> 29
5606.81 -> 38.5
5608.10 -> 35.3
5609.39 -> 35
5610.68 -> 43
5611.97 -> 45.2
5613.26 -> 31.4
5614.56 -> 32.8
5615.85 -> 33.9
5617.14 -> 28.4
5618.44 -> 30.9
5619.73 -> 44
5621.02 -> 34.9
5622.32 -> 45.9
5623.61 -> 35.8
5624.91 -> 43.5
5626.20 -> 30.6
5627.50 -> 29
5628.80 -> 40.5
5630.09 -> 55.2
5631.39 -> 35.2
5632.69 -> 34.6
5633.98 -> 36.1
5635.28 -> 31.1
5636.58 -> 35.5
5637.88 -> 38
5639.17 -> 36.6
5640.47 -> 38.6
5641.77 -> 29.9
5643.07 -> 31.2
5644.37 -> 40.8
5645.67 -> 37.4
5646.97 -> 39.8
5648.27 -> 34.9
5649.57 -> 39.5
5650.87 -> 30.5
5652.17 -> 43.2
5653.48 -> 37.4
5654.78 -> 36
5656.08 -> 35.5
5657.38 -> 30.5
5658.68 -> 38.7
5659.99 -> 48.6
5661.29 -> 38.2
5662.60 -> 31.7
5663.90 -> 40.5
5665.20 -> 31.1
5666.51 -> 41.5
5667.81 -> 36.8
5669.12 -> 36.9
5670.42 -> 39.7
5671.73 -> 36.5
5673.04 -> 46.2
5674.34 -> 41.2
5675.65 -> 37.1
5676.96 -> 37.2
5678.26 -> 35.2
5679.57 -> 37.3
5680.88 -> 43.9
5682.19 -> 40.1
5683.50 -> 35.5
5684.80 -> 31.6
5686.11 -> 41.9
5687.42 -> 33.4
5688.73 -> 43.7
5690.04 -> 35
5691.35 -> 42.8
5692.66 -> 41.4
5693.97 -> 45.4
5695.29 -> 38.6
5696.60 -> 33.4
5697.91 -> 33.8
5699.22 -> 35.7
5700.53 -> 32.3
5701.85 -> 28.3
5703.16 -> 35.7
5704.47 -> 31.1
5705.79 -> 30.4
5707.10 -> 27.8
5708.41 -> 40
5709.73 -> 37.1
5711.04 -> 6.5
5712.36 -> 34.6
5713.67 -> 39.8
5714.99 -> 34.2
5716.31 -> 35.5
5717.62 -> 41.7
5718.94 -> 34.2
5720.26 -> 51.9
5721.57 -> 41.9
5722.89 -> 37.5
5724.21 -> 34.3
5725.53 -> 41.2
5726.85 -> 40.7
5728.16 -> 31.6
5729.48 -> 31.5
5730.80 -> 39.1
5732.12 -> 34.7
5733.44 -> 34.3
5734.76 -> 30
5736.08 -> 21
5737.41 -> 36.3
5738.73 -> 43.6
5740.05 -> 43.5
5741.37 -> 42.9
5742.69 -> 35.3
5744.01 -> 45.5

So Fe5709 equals 1.9 AA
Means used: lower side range 39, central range 33.5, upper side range 34.1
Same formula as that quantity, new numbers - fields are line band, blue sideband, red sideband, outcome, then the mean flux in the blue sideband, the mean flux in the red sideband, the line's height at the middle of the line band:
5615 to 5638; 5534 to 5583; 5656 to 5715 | 0.3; 38.4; 36.4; 37.3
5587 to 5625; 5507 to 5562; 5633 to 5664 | 1.5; 38.6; 36.6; 37.3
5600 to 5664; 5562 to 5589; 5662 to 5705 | 0.7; 36.8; 37.4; 37.1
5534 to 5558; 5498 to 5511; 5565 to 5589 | -2.9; 37.9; 36.9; 37.3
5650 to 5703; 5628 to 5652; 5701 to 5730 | -2.3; 37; 34.9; 36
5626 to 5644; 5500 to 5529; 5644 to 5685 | 0.7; 35.8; 37.9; 37.5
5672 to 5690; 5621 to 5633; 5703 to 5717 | -2.2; 38.8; 32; 34.4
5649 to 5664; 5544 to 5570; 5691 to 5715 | -0.8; 38.6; 34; 35.5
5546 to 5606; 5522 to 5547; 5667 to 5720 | 1.9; 38.6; 36.4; 38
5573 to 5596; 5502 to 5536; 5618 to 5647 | 0.6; 37.7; 37.2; 37.4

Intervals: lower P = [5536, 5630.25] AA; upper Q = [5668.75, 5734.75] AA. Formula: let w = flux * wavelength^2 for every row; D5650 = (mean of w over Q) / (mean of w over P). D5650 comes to 1.03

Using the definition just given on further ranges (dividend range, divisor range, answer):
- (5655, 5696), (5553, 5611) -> 1.11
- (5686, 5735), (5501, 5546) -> 1.01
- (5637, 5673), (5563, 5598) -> 1.05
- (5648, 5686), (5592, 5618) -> 1.09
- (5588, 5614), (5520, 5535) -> 0.96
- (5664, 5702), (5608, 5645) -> 1.05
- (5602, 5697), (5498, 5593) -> 1.03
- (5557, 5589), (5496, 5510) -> 0.95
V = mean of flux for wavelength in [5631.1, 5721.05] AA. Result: 36.6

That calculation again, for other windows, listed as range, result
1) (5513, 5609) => 37.3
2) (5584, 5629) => 35.9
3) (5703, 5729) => 35.4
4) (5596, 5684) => 37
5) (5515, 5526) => 35.8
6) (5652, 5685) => 38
